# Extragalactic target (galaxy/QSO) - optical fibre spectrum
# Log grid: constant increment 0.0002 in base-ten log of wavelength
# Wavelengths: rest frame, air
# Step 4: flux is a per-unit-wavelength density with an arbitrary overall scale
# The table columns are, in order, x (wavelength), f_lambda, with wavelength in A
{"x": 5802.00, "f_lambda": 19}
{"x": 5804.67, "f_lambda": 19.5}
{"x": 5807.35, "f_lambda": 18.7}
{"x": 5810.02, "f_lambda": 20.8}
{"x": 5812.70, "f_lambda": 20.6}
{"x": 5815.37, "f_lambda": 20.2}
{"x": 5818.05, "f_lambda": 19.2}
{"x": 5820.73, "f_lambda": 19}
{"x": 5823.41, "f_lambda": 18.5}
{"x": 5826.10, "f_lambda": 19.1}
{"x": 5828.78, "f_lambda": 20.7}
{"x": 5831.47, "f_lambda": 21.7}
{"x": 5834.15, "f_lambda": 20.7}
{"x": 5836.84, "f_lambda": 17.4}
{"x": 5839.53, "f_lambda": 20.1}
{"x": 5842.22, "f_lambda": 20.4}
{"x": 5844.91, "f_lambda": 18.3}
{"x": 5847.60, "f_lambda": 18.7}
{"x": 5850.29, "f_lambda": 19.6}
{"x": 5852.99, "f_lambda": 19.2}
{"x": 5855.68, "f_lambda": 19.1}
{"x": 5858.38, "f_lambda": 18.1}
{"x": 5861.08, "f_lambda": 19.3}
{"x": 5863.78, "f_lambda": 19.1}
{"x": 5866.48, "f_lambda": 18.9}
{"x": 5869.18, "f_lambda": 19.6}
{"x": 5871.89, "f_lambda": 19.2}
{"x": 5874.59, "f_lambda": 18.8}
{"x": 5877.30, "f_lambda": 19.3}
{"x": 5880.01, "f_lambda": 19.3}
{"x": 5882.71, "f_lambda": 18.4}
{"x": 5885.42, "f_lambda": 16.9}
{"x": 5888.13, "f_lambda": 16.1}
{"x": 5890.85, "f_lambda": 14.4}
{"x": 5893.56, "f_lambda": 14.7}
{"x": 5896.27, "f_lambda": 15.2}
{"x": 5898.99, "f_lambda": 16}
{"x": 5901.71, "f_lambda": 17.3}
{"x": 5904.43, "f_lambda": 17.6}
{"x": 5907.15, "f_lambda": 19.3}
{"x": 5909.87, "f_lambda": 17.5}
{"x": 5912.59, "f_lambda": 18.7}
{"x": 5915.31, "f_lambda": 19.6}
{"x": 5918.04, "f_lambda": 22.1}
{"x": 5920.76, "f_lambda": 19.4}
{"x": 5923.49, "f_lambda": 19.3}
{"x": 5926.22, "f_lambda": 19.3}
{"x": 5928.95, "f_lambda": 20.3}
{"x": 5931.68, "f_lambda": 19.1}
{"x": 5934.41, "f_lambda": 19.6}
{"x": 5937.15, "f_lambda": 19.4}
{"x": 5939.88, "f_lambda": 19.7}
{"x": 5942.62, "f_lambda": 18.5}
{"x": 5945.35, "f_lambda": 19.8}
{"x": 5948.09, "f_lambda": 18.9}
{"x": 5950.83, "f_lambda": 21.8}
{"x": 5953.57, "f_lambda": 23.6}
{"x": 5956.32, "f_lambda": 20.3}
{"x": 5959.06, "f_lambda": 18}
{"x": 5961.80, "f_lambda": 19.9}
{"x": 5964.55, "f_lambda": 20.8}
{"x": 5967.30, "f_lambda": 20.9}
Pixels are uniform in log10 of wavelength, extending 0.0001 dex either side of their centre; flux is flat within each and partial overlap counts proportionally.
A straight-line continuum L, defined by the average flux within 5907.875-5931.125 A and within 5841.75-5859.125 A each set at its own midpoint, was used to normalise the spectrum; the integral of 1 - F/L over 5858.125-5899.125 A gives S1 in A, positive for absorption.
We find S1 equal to 3.1 A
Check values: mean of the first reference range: 19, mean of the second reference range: 19.5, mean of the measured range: 17.7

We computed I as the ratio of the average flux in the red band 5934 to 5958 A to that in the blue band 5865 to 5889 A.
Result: 1.1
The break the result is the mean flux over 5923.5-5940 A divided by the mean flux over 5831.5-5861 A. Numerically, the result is 1.01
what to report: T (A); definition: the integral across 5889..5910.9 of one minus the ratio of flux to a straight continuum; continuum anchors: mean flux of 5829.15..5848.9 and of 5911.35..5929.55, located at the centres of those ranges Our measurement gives 3.64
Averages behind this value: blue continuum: 19.7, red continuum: 19.8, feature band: 16.5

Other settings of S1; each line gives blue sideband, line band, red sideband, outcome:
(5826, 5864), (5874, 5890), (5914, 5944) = 1.28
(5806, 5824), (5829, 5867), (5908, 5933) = 0.38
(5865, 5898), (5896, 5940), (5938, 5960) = 0.22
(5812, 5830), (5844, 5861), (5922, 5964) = 0.66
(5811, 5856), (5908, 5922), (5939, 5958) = 0.47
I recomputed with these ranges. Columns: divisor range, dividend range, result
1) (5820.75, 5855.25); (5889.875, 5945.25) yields 0.94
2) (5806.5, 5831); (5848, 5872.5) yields 0.97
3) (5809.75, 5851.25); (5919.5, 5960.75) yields 1.01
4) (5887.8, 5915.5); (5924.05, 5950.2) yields 1.15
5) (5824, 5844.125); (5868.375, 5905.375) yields 0.87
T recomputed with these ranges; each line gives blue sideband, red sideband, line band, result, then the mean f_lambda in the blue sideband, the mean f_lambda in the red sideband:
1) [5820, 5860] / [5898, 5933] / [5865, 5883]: 0.1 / 19.4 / 18.9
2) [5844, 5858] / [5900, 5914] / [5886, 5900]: 2.2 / 18.9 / 18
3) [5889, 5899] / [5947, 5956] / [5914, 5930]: -1.7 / 15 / 21.4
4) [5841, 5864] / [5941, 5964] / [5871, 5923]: 4.4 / 19.1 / 20.1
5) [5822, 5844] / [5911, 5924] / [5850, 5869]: 0.7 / 19.8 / 19.8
